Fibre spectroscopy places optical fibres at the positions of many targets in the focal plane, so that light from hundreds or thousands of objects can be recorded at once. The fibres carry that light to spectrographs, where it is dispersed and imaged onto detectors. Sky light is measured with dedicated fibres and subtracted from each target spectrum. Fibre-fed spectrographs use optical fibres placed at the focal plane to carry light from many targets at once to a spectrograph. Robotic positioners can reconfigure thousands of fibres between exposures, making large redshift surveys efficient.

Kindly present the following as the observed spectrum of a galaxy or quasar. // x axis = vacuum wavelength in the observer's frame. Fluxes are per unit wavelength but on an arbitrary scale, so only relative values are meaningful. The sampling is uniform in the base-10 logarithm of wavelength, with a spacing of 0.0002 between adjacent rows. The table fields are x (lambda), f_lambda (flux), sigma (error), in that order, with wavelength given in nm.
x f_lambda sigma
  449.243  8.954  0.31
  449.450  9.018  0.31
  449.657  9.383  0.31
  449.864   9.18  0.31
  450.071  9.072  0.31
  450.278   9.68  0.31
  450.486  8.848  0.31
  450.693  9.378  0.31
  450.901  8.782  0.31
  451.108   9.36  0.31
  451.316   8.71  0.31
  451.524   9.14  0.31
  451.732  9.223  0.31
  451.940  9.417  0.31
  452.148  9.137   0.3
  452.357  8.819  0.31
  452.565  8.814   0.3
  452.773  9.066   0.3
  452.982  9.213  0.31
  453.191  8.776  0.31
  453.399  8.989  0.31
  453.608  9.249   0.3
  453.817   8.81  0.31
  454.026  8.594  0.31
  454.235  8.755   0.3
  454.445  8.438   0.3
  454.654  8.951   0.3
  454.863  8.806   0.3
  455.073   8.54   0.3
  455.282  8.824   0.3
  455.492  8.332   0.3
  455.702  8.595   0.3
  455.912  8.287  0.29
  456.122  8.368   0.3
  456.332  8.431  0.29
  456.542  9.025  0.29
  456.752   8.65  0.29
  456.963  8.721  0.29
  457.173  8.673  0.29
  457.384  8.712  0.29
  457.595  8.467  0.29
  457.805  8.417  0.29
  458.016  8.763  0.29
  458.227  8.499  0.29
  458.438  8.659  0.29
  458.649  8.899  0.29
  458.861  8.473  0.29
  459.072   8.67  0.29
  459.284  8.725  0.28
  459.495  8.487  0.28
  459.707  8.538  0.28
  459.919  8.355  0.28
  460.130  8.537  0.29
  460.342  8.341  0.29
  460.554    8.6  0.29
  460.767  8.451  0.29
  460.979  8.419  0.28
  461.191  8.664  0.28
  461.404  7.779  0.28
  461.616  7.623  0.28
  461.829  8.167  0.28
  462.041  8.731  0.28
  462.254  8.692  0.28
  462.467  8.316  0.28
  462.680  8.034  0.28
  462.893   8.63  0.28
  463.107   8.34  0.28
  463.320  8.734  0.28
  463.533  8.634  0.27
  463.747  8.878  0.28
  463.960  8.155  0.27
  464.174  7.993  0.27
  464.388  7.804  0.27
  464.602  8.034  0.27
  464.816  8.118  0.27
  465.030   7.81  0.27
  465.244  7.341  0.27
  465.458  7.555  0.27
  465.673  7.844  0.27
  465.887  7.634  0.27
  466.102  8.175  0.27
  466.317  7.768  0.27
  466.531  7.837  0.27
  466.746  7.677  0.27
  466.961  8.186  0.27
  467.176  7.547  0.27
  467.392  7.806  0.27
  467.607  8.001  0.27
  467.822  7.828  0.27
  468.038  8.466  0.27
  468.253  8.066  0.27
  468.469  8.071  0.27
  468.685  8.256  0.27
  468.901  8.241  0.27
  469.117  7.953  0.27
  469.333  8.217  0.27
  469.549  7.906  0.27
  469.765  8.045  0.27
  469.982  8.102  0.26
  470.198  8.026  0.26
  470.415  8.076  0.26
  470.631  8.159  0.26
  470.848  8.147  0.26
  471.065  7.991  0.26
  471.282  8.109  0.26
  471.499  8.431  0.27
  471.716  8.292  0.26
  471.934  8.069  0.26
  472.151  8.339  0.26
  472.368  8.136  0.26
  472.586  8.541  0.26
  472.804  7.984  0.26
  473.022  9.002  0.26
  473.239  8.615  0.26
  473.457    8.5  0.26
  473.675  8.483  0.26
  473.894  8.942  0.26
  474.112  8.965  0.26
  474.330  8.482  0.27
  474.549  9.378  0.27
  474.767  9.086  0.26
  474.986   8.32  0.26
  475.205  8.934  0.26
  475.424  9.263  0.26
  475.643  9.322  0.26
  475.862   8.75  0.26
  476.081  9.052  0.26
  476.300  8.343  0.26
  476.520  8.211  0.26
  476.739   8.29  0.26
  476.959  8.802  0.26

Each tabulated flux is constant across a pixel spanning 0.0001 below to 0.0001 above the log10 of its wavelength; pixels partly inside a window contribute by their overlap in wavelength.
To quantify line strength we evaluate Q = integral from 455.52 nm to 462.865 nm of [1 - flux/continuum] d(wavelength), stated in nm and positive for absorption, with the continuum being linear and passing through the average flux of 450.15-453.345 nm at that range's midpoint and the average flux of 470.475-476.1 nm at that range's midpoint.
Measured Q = 0.35 nm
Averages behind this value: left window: 9.09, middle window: 8.49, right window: 8.58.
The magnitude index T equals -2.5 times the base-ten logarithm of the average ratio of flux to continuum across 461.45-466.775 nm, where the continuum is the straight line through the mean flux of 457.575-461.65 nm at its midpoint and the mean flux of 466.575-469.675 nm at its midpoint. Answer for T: 0.02 mag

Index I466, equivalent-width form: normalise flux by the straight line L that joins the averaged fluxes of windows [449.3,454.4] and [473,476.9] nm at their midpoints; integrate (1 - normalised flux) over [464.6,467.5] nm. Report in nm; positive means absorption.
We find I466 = 0.35 nm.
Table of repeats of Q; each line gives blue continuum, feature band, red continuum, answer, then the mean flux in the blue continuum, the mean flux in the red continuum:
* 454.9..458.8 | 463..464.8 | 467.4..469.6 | 0.00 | 8.6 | 8.09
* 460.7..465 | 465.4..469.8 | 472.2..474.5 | 0.24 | 8.3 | 8.58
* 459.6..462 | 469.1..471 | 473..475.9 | 0.13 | 8.33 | 8.86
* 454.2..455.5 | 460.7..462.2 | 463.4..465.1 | 0.01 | 8.68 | 8.2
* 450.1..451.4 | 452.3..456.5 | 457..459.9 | 0.07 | 9.13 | 8.61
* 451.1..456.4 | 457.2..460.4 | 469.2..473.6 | 0.03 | 8.82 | 8.24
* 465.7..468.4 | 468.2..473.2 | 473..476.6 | 0.09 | 7.92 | 8.8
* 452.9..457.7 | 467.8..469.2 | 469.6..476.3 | 0.07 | 8.7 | 8.51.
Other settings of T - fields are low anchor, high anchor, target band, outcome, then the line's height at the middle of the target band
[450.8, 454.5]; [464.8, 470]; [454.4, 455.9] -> 0.020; 8.79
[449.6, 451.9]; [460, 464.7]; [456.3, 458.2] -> 0.006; 8.71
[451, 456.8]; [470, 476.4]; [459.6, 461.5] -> 0.041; 8.73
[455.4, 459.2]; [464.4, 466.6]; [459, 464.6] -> -0.029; 8.16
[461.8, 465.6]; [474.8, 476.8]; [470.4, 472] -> 0.049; 8.54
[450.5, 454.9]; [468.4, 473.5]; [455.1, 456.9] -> 0.034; 8.84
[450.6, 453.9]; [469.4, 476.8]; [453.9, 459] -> 0.039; 8.94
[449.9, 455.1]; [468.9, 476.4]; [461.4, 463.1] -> 0.058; 8.74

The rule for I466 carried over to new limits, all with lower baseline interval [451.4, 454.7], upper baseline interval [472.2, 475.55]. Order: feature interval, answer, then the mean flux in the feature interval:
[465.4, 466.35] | 0.11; 7.8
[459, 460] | 0.04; 8.55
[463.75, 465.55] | 0.18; 7.92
